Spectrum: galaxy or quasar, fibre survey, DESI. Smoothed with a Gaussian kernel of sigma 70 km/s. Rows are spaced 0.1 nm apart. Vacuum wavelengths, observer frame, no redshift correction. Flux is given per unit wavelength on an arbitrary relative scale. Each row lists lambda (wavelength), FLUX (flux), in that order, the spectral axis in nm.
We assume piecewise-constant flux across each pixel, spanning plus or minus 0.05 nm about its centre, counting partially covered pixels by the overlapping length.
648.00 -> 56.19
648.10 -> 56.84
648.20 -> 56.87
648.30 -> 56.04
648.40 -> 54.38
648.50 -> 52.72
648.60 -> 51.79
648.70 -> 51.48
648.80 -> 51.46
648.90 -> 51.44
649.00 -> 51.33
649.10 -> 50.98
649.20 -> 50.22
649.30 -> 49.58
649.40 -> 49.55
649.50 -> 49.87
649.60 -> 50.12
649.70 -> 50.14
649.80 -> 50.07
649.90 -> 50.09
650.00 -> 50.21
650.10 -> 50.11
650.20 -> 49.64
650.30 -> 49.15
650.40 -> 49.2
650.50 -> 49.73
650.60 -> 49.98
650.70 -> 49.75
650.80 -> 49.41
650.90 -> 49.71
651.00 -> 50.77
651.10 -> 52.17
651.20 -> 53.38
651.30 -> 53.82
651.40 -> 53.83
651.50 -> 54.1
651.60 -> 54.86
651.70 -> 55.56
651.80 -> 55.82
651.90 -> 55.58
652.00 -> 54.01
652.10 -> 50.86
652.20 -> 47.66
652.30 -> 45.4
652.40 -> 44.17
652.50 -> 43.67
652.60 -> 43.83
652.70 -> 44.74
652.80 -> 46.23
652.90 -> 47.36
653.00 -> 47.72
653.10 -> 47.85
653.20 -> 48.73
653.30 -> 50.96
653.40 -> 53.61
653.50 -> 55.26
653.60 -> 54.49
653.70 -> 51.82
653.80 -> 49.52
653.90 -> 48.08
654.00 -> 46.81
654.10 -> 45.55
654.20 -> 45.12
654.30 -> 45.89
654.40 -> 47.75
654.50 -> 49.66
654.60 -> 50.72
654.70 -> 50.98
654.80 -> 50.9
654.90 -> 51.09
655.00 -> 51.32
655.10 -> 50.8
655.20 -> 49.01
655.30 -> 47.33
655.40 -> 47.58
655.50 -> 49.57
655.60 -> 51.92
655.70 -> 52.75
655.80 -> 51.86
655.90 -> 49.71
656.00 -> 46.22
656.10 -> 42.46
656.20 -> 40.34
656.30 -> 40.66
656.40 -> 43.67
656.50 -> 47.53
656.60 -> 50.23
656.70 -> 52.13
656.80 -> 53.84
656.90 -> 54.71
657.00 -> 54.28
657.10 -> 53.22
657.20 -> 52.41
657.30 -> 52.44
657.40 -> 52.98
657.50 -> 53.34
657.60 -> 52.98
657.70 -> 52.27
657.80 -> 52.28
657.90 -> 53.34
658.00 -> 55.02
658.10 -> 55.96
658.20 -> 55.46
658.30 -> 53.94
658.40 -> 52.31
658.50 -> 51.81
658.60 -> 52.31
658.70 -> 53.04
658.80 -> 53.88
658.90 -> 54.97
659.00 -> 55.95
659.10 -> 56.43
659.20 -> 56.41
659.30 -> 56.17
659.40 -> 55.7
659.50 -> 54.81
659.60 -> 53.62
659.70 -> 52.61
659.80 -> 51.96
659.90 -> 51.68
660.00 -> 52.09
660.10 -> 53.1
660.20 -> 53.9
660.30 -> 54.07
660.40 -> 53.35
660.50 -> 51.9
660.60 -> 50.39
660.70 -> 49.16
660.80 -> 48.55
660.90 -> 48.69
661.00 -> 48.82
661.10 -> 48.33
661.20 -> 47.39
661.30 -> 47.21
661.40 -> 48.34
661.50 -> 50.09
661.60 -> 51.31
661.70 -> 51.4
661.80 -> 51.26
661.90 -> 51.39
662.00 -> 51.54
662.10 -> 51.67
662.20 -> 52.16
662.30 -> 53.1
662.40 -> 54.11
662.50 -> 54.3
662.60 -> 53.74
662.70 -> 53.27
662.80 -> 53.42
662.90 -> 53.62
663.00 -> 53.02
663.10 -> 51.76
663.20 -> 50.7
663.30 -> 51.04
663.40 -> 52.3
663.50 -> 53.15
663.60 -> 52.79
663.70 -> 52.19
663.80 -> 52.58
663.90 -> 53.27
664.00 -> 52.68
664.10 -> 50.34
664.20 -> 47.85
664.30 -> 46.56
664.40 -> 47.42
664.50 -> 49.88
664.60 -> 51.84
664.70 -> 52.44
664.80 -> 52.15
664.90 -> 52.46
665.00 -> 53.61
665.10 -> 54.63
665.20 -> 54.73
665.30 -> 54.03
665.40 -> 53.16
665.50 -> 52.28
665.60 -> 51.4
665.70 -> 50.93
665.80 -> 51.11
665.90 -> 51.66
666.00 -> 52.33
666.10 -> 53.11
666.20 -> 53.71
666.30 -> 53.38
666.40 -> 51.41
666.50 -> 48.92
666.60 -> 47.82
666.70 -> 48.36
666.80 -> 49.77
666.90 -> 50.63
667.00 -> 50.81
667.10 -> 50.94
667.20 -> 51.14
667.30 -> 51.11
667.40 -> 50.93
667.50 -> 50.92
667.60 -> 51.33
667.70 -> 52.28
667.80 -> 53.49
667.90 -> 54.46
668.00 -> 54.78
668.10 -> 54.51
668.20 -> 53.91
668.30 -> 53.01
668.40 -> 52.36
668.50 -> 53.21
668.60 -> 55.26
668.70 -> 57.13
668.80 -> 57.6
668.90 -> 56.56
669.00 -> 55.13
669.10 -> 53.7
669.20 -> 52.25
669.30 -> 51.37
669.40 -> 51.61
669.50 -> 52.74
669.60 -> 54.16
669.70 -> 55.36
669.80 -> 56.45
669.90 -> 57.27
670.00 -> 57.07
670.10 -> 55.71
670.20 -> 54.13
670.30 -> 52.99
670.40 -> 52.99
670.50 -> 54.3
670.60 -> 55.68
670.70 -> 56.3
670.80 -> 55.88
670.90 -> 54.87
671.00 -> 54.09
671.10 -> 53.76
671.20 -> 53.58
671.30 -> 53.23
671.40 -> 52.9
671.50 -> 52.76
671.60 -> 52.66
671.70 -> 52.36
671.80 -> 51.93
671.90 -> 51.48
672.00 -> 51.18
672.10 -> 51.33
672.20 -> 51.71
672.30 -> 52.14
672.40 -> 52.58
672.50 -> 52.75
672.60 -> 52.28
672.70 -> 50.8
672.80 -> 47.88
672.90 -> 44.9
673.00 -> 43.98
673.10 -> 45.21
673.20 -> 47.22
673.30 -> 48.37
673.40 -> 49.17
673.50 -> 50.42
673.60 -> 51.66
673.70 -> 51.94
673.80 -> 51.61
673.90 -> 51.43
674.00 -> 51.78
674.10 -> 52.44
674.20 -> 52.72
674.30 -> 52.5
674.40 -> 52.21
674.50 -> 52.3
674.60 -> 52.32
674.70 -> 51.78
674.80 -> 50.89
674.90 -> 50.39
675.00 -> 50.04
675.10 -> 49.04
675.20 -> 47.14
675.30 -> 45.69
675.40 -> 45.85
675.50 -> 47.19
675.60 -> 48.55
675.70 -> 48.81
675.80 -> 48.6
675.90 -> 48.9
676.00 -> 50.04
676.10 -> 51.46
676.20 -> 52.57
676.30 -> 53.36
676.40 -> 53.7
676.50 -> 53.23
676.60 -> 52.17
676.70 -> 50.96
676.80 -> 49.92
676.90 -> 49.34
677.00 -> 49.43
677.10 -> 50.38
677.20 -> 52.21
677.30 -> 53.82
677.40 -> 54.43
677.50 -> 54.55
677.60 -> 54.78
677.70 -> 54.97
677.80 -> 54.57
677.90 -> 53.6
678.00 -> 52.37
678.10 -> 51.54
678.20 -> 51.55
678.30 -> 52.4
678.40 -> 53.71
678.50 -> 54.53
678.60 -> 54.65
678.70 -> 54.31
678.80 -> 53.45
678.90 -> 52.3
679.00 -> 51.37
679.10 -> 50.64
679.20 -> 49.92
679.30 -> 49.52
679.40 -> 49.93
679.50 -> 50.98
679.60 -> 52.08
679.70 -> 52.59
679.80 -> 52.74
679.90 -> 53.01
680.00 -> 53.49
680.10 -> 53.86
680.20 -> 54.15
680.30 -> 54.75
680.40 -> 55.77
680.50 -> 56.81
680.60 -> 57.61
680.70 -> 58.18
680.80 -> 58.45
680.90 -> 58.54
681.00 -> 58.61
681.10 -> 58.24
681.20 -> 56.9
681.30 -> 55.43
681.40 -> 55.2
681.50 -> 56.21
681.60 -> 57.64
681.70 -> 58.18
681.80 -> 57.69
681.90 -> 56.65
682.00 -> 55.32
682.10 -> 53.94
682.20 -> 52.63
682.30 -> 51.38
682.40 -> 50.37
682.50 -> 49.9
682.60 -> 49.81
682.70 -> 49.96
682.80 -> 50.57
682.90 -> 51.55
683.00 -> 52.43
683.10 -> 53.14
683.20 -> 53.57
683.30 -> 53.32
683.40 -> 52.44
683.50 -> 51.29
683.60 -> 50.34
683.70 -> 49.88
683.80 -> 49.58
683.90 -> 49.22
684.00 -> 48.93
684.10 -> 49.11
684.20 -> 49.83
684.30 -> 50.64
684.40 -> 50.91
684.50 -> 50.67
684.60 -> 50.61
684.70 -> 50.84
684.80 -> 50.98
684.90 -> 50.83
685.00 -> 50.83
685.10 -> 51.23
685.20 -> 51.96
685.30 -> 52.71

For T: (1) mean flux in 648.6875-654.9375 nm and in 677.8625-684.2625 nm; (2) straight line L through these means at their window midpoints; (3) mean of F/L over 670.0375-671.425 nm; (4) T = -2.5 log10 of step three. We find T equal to -0.05 mag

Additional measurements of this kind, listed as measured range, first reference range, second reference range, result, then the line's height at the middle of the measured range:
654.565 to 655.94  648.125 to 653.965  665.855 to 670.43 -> 0.02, 51.3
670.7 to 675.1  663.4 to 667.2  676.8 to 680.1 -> 0.01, 52.1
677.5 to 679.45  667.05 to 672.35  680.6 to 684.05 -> 0.02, 53.7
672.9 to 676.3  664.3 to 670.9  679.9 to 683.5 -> 0.08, 53.8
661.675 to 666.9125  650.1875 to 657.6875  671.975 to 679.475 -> -0.03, 50.5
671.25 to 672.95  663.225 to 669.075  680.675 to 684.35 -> 0.02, 52.6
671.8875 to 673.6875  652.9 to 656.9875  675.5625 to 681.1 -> 0.05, 52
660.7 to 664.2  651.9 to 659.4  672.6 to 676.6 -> -0.02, 50.3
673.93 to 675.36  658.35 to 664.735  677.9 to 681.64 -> 0.06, 53.5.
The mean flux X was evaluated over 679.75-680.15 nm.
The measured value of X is 53.3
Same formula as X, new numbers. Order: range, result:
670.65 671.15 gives 55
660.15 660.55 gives 53.3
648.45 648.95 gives 51.8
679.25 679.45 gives 49.7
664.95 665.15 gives 54.1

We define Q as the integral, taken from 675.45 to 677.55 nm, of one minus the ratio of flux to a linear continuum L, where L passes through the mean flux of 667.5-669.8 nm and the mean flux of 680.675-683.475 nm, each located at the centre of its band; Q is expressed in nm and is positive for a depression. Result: 0.12 nm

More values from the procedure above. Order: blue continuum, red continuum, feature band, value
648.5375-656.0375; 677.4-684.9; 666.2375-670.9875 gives -0.14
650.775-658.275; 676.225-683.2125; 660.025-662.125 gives 0.02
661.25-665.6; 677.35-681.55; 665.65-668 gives 0.04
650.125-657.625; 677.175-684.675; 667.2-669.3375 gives -0.08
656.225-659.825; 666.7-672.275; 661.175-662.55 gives 0.05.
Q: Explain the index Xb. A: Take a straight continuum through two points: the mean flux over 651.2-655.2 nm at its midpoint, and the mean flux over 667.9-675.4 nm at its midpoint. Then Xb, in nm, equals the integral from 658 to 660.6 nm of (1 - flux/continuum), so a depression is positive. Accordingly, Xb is -0.160 nm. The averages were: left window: 49.9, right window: 52.4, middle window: 53.9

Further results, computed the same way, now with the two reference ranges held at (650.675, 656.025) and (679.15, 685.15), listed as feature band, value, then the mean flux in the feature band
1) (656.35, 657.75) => -0.04 nm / 51.9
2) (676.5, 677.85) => 0.00 nm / 52.5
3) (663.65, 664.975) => 0.00 nm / 50.9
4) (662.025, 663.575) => -0.05 nm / 52.7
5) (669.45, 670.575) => -0.07 nm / 54.9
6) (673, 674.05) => 0.05 nm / 49.6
